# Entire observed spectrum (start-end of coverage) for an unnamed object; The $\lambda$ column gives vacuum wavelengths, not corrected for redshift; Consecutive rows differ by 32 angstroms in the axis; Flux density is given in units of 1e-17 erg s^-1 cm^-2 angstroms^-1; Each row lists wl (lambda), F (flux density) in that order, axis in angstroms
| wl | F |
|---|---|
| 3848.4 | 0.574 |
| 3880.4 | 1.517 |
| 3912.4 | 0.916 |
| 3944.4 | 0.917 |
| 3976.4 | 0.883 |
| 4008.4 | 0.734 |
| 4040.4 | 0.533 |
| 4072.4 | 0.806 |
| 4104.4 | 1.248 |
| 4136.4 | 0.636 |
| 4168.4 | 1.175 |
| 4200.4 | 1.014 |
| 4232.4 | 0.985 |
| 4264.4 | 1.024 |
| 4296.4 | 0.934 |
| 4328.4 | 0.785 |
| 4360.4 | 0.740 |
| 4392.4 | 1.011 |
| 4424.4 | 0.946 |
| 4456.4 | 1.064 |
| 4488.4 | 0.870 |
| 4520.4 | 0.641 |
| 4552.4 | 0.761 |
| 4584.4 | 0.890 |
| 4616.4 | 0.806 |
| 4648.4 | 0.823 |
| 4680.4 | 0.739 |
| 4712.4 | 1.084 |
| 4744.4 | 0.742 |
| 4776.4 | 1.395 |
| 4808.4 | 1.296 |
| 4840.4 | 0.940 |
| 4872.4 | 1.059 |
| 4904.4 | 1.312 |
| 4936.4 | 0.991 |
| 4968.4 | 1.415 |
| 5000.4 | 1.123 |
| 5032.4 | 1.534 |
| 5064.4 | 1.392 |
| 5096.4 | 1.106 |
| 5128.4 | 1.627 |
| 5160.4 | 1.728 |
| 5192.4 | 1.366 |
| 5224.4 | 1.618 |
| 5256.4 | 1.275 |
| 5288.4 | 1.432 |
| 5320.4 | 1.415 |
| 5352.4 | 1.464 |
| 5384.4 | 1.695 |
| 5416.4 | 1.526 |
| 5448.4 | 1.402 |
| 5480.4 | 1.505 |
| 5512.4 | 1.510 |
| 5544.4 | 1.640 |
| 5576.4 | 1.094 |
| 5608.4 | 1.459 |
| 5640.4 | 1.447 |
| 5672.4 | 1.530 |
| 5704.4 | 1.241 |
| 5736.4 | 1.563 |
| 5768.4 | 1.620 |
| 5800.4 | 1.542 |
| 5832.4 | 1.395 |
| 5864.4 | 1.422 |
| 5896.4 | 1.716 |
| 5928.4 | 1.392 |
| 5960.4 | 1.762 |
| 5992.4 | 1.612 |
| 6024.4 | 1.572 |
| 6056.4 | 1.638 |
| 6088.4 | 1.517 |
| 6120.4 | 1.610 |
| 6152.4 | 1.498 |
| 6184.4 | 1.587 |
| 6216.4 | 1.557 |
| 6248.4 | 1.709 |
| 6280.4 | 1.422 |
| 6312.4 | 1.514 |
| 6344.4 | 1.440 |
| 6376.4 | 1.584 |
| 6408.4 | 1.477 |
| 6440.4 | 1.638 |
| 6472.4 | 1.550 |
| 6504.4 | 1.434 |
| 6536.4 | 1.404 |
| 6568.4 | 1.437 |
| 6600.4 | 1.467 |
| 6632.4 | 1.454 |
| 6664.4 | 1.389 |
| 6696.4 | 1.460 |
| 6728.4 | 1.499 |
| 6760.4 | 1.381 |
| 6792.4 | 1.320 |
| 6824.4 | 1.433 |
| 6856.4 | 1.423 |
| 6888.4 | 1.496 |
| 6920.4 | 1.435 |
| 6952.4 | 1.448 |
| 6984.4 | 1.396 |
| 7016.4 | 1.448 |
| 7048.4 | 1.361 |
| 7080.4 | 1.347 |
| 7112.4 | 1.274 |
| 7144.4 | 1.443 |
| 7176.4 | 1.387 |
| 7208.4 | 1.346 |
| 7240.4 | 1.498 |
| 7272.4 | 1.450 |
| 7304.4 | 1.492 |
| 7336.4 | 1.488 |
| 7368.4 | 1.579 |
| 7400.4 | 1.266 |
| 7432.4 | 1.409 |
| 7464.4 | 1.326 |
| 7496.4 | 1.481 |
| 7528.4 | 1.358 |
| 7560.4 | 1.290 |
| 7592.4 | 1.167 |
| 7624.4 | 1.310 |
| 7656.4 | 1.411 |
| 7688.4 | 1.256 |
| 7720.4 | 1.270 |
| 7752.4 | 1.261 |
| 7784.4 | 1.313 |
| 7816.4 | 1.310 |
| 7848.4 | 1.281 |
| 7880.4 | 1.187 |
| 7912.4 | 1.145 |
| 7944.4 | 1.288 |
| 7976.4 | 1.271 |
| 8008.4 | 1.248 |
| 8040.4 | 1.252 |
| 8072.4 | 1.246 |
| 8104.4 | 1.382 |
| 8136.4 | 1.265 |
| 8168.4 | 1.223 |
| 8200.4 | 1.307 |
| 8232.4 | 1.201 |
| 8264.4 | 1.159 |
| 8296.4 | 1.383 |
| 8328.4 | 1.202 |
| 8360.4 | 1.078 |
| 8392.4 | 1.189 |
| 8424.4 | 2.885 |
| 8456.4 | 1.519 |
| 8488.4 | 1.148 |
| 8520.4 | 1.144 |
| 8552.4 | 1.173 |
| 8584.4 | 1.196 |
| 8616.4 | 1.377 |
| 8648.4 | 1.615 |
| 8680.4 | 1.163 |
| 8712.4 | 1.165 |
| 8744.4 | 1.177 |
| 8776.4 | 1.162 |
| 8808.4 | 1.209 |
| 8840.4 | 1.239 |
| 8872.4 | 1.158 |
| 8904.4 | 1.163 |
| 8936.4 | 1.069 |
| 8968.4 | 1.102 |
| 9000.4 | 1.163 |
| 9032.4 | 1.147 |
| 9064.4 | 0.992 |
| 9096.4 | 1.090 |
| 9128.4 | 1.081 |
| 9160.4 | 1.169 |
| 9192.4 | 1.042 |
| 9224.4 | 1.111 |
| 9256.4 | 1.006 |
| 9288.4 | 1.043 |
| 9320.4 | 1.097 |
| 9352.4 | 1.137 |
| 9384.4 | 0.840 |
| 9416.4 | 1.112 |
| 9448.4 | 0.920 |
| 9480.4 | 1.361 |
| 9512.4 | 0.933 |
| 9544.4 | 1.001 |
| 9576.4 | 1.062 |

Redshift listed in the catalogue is 0.28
